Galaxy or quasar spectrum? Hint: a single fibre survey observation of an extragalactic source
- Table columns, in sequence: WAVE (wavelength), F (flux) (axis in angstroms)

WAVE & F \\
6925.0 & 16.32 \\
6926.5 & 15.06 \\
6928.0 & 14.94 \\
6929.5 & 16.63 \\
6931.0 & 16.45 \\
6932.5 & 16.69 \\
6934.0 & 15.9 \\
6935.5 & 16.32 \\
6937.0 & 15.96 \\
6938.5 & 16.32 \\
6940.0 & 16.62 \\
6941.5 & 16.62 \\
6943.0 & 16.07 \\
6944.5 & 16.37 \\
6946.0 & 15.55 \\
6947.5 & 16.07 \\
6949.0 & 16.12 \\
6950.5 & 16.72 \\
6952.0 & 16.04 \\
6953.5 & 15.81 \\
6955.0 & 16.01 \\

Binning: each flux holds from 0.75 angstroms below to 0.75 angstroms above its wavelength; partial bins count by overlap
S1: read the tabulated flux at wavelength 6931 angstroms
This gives 16.45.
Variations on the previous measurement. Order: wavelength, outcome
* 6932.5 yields 16.69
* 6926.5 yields 15.06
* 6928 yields 14.94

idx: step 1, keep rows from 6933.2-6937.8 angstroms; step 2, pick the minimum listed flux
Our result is 15.9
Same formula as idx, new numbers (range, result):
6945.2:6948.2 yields 15.55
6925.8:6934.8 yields 14.94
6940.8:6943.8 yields 16.07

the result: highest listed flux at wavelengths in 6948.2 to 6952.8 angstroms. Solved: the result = 16.72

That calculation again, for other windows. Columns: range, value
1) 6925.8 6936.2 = 16.69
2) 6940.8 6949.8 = 16.62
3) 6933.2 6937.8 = 16.32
